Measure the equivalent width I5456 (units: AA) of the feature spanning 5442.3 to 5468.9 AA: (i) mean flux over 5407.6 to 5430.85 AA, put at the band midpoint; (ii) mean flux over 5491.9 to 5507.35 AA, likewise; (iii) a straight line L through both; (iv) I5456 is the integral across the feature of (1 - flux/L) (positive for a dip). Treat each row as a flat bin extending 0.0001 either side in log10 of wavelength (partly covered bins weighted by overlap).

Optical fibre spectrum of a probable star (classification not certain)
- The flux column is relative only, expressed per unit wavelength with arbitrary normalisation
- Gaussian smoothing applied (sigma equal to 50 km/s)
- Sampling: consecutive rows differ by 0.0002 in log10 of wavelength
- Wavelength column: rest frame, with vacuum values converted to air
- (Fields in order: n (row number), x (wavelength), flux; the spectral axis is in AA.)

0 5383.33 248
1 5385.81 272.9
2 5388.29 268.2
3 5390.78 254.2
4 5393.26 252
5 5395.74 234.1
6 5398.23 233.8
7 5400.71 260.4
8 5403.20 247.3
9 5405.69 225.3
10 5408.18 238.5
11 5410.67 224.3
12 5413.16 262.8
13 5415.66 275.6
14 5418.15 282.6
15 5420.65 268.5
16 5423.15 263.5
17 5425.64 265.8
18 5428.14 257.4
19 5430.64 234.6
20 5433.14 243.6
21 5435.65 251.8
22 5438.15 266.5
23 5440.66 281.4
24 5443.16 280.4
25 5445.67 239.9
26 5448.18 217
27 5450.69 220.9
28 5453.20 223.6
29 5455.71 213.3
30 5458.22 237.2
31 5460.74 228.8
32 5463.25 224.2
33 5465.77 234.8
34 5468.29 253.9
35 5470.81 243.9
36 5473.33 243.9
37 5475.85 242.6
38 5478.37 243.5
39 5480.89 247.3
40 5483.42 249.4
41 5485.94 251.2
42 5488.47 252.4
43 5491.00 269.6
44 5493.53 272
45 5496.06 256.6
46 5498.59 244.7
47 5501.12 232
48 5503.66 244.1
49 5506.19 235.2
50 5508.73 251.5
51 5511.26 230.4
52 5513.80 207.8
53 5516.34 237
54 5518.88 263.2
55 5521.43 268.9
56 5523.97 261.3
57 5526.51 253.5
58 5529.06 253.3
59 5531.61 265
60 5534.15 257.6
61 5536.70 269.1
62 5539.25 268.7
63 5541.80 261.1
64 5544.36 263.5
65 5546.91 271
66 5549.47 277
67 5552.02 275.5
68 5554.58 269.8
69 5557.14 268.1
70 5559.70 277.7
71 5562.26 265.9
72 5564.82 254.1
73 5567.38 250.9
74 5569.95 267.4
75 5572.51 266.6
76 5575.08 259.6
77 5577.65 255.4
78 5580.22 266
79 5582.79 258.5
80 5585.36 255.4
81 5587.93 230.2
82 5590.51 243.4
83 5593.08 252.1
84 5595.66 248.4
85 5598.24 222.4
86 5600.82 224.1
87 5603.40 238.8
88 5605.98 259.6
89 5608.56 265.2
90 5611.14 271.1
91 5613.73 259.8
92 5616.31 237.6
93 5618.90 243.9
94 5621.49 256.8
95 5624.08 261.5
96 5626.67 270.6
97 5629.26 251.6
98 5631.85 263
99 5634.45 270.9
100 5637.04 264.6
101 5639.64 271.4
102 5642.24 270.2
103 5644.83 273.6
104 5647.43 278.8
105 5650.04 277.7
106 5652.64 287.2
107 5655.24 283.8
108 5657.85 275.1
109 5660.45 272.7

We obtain 2.2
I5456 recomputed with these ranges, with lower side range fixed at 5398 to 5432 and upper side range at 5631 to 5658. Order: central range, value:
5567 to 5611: 2.9 AA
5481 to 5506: 0.9 AA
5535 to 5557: -0.3 AA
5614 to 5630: 1.1 AA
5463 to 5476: 0.8 AA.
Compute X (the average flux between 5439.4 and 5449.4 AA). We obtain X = 255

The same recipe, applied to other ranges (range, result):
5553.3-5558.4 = 269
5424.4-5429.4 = 262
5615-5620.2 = 241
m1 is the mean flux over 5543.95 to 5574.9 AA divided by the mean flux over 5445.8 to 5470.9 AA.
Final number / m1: 1.16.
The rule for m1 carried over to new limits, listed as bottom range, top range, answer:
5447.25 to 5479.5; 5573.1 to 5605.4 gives 1.06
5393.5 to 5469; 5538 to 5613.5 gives 1.05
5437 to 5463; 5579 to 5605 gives 1.02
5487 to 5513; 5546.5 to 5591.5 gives 1.05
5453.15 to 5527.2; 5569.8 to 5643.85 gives 1.05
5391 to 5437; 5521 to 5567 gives 1.06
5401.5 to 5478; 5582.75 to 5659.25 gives 1.05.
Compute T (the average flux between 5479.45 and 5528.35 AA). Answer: 249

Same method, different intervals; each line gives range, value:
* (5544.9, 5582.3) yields 266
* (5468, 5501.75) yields 250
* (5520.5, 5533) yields 260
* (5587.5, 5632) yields 250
